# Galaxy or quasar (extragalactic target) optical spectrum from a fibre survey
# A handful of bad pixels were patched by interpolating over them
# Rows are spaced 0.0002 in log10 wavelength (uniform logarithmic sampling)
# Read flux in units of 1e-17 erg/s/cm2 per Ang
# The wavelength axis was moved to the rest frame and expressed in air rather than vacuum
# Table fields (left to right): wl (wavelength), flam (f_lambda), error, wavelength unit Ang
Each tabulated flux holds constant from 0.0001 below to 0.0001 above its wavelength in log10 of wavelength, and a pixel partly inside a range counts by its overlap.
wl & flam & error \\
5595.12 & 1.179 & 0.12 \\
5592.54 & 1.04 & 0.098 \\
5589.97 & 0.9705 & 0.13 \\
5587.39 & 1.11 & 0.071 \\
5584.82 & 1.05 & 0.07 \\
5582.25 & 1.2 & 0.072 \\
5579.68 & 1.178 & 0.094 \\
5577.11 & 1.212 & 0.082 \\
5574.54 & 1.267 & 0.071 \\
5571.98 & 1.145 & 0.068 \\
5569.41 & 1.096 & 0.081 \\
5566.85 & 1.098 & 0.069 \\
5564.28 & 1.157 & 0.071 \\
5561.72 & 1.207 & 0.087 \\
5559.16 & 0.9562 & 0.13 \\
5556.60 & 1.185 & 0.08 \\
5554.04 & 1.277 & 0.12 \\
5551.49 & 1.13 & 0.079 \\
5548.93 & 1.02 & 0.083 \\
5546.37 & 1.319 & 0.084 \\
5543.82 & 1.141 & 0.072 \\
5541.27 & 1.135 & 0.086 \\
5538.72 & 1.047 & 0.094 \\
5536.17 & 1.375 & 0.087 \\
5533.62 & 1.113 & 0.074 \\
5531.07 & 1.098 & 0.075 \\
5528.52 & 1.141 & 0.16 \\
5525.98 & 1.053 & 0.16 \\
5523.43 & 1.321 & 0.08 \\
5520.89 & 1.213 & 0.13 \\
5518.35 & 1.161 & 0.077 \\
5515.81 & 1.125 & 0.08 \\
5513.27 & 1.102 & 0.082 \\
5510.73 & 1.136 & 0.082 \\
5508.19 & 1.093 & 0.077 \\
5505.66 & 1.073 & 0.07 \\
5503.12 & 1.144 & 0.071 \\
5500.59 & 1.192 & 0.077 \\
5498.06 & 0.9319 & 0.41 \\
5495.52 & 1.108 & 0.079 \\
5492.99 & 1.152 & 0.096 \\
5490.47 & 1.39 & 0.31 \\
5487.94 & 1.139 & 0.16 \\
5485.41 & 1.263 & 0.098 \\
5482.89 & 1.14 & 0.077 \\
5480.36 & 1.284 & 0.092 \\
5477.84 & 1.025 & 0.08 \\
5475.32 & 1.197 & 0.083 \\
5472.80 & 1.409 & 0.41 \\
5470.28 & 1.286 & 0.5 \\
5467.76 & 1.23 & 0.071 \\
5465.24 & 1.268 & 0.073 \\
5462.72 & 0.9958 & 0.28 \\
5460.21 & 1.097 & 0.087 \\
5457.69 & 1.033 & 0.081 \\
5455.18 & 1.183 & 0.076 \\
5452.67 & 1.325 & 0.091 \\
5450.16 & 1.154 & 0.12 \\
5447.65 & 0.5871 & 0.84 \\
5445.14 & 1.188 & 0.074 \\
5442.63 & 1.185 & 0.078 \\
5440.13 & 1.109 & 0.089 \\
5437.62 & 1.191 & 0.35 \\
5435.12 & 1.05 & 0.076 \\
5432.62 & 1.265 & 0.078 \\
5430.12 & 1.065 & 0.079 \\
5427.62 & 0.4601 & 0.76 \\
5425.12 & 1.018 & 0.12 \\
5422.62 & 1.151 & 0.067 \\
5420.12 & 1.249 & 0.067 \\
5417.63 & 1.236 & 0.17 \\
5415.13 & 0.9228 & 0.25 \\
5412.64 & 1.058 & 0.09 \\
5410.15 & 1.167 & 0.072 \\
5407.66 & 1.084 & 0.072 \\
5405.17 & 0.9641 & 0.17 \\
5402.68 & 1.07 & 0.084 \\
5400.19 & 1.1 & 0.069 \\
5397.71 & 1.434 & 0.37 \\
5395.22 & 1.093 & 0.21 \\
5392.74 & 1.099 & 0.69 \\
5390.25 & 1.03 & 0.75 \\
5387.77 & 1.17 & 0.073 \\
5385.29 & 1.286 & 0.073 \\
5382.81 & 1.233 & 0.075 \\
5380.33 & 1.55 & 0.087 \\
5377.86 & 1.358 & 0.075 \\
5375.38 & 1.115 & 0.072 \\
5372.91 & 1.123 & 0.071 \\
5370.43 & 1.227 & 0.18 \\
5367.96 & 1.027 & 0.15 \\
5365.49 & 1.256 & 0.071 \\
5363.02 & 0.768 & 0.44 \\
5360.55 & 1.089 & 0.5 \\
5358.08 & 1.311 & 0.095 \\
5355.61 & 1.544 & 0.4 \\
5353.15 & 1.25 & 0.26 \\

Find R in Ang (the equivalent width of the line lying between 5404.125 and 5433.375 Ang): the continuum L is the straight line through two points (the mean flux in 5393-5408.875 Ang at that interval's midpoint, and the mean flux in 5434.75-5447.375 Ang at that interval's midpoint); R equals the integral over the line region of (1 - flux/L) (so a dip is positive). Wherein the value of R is 1.7 Ang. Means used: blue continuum 1.12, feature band 1.05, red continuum 1.11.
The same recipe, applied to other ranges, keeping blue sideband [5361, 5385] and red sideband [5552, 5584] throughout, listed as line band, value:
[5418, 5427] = 0.6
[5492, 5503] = 0.7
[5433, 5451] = 1.6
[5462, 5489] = -0.8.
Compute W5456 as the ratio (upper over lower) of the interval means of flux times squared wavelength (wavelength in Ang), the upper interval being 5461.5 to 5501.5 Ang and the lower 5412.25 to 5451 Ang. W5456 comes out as 1.15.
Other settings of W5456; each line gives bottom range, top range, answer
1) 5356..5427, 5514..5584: 1.07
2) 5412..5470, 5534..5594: 1.10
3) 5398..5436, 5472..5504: 1.14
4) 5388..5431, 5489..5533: 1.11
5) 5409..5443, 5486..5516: 1.08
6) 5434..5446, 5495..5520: 0.99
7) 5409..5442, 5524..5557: 1.13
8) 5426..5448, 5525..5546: 1.16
